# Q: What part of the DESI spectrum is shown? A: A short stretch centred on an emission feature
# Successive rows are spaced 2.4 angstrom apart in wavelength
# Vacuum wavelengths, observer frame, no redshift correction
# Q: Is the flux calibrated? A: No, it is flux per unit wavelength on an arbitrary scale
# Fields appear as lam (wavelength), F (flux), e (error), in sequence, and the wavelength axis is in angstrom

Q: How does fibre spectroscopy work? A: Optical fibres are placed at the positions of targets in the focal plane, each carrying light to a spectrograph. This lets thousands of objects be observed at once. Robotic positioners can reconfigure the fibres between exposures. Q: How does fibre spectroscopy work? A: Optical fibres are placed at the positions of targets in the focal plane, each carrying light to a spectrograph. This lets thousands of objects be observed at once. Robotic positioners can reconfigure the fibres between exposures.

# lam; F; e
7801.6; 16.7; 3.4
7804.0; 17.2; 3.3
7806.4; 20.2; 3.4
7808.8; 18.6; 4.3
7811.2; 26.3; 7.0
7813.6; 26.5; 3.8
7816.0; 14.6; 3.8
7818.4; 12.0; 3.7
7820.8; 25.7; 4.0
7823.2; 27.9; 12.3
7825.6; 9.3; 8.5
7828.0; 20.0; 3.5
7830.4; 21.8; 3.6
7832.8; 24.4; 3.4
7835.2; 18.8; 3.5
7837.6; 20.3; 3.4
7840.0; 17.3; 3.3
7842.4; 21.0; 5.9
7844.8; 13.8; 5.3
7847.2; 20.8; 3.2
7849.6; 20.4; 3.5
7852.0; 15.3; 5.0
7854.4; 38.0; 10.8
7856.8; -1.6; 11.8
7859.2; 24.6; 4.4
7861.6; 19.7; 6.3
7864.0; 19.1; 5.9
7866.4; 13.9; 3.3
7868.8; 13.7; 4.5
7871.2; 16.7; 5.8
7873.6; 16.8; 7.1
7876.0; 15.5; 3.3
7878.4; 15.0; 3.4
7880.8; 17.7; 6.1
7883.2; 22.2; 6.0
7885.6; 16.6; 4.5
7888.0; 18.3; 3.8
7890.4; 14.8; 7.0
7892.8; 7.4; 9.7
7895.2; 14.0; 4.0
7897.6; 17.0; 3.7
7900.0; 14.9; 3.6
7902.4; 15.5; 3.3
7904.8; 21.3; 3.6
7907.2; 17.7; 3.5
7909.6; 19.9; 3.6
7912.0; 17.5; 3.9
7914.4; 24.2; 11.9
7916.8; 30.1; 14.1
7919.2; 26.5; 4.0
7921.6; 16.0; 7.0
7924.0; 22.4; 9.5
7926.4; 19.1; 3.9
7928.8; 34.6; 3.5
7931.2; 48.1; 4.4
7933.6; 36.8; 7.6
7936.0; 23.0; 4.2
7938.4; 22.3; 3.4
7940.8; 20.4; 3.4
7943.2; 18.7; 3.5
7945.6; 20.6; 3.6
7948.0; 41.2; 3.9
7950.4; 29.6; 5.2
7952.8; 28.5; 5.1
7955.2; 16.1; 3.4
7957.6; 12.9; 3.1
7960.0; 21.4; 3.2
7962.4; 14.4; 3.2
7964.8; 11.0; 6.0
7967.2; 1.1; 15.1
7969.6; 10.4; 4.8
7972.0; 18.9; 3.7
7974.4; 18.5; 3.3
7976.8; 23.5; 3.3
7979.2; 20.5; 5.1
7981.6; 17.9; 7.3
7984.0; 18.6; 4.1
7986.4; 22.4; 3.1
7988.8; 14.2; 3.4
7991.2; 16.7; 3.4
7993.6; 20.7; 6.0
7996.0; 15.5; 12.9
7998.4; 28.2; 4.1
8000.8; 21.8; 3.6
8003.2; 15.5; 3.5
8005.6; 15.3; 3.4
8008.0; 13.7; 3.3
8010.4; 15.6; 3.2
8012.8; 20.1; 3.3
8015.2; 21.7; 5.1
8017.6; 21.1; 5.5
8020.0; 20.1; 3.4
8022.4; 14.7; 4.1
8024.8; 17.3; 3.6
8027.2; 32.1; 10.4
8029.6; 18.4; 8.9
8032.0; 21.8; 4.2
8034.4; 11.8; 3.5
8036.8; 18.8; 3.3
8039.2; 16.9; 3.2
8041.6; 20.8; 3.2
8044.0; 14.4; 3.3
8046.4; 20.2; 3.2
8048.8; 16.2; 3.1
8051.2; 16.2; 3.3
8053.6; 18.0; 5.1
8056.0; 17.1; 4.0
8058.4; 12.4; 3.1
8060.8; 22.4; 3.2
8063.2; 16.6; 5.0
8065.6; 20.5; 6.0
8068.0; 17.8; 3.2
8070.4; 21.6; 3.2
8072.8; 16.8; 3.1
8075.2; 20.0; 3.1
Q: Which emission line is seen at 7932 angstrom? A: [S II] 6716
